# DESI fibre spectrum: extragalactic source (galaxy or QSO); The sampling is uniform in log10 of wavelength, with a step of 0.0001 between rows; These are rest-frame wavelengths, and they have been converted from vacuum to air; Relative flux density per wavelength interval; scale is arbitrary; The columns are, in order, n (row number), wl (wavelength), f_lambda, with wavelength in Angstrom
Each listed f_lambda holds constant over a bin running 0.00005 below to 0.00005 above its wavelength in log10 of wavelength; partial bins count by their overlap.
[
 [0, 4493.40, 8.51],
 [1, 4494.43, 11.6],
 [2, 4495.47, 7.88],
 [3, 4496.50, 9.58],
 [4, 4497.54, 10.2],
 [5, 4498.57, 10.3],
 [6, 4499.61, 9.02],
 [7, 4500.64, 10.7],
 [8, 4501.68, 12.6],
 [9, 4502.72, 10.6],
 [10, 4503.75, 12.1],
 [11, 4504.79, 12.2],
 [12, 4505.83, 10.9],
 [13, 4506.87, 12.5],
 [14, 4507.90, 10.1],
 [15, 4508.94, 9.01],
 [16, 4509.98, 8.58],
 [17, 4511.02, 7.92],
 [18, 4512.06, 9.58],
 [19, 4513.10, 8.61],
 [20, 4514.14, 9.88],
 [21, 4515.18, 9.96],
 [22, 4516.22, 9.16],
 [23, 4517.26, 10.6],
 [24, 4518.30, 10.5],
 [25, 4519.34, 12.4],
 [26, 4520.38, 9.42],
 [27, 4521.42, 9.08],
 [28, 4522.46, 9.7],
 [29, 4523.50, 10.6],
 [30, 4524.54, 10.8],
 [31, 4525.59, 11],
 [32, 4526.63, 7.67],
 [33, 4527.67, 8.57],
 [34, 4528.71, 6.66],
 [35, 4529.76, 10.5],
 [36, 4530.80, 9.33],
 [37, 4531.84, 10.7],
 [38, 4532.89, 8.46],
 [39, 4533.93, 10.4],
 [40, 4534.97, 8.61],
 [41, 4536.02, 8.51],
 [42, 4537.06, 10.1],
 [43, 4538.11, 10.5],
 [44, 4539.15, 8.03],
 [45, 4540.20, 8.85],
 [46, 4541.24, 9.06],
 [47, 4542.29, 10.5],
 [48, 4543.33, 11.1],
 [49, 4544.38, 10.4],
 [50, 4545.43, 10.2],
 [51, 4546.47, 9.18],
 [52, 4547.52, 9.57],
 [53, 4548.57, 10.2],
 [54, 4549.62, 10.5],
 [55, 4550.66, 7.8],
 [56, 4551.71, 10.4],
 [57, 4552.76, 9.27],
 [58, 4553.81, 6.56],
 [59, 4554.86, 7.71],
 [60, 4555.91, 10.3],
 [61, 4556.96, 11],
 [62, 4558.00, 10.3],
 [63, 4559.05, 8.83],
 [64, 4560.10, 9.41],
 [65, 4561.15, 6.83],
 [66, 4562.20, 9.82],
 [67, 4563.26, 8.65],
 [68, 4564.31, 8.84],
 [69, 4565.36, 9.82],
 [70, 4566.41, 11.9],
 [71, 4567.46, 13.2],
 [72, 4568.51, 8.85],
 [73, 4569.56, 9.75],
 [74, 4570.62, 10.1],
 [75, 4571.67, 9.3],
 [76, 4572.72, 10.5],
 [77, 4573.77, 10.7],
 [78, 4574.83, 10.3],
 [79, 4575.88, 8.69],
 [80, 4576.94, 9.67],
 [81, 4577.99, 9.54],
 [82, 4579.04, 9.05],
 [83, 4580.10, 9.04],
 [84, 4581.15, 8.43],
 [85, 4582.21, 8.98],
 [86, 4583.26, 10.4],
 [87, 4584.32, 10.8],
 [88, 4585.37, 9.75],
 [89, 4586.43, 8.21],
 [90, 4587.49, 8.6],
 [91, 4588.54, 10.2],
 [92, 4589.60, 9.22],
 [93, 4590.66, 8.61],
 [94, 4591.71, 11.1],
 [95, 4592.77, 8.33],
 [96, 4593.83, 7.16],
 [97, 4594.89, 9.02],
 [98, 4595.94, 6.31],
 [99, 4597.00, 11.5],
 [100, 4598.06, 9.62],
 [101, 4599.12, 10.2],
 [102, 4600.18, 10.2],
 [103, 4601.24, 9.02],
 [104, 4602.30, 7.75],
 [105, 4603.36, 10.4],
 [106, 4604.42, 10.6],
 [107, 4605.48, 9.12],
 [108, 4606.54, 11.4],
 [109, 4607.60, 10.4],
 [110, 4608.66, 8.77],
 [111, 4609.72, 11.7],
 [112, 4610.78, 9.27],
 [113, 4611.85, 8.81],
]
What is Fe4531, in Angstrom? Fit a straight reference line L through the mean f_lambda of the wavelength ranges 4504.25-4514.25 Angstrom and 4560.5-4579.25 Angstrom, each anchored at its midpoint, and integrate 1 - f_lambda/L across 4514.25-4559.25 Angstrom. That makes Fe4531 1.1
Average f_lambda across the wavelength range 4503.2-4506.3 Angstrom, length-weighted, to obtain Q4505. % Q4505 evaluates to 11.7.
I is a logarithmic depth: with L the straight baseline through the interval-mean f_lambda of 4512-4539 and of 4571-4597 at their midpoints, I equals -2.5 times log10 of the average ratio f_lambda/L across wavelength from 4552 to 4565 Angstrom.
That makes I 0.05 mag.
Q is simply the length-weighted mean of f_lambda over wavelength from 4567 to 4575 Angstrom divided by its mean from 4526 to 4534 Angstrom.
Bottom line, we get 1.1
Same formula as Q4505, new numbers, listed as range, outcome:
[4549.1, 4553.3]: 9.49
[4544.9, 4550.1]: 9.92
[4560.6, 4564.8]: 8.52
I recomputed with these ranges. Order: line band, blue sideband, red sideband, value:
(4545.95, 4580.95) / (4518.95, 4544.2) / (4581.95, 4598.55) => -0.017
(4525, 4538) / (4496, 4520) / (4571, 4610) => 0.092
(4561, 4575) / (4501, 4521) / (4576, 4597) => -0.061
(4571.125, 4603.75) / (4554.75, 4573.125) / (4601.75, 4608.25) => 0.055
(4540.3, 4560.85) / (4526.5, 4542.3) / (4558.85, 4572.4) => -0.016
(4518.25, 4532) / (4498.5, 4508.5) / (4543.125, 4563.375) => 0.069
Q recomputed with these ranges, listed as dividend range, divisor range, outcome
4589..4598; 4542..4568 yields 0.92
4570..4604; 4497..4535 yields 0.94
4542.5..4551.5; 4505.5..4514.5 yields 1.03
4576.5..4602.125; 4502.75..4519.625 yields 0.91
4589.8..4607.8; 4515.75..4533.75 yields 0.97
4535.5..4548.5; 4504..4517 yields 0.98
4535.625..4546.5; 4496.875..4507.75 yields 0.88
